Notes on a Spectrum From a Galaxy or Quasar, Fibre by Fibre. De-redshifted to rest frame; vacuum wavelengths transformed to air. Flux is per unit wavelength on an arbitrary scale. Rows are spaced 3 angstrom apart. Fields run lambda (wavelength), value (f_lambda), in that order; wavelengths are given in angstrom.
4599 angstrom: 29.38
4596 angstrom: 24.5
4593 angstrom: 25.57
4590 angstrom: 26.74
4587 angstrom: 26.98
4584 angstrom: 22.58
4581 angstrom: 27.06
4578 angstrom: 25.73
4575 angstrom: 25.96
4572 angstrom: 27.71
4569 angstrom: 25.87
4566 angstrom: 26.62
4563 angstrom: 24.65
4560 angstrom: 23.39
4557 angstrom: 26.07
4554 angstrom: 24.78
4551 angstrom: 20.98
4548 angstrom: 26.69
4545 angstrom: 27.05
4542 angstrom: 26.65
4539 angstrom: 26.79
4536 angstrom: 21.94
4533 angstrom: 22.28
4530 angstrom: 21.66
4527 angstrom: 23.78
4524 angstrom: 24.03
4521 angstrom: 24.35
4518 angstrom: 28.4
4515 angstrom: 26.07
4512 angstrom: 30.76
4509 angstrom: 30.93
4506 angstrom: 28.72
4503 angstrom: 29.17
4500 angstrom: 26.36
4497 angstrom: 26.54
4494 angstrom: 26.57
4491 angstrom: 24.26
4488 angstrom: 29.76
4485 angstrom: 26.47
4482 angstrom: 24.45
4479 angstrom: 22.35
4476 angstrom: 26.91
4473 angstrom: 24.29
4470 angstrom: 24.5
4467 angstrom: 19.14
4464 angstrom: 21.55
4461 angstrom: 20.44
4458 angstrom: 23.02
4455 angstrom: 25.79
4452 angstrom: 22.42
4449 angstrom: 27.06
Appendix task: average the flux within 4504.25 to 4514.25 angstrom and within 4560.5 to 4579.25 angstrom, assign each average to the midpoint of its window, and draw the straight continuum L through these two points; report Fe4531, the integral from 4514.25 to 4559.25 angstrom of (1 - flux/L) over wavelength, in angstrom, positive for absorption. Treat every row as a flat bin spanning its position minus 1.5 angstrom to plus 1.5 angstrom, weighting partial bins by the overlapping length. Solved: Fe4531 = 5.3 angstrom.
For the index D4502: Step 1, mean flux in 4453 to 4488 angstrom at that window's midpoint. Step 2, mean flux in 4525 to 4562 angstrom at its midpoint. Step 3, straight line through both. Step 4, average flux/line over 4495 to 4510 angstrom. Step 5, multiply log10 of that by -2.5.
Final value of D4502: -0.17 mag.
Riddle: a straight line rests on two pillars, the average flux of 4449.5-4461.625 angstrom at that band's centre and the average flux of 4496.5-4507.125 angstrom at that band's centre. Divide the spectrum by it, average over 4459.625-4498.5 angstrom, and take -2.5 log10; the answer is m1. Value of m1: 0.06 mag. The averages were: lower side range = 23.4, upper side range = 27.8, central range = 24.4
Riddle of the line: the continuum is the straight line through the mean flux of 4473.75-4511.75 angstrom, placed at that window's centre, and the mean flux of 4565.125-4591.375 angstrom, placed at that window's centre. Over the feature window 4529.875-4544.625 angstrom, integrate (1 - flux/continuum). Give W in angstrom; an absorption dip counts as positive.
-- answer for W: 1.23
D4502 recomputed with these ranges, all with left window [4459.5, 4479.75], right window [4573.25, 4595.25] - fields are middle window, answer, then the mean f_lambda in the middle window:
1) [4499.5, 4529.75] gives -0.13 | 27.1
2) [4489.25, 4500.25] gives -0.11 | 26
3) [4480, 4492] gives -0.13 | 26.2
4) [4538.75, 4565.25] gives -0.01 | 25.2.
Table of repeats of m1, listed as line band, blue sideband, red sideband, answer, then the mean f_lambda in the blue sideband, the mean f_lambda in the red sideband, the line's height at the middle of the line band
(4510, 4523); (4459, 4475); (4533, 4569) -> -0.152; 22.2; 25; 23.8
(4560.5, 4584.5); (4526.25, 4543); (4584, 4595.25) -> -0.028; 23.8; 25.8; 25.2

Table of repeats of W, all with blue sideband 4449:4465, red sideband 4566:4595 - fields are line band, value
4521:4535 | 1.0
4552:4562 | 0.4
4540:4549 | -0.6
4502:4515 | -2.8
